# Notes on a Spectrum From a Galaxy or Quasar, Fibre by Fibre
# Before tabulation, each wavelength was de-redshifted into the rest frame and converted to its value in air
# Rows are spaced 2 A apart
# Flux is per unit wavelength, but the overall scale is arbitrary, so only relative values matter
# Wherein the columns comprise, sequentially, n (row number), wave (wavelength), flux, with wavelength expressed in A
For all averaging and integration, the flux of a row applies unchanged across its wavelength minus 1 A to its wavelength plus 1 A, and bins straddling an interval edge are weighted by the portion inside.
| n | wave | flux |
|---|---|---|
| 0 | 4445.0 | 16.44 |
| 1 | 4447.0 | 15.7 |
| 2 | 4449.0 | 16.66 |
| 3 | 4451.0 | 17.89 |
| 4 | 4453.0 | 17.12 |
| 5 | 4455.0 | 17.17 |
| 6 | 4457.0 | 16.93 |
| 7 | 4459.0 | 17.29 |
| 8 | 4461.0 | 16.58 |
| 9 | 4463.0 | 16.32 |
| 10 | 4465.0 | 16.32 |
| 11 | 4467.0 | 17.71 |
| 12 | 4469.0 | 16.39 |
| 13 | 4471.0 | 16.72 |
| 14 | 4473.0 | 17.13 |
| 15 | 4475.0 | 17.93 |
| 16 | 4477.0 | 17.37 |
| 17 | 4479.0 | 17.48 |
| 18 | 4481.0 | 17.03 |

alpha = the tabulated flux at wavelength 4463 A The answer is 16.32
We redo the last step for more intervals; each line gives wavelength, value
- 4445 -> 16.44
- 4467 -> 17.71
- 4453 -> 17.12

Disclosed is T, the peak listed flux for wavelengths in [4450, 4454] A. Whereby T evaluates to 17.89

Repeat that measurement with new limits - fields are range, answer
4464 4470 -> 17.71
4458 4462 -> 17.29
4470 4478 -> 17.93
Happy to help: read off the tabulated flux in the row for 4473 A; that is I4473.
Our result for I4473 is 17.13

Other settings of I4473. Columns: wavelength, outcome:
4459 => 17.29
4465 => 16.32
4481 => 17.03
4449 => 16.66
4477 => 17.37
